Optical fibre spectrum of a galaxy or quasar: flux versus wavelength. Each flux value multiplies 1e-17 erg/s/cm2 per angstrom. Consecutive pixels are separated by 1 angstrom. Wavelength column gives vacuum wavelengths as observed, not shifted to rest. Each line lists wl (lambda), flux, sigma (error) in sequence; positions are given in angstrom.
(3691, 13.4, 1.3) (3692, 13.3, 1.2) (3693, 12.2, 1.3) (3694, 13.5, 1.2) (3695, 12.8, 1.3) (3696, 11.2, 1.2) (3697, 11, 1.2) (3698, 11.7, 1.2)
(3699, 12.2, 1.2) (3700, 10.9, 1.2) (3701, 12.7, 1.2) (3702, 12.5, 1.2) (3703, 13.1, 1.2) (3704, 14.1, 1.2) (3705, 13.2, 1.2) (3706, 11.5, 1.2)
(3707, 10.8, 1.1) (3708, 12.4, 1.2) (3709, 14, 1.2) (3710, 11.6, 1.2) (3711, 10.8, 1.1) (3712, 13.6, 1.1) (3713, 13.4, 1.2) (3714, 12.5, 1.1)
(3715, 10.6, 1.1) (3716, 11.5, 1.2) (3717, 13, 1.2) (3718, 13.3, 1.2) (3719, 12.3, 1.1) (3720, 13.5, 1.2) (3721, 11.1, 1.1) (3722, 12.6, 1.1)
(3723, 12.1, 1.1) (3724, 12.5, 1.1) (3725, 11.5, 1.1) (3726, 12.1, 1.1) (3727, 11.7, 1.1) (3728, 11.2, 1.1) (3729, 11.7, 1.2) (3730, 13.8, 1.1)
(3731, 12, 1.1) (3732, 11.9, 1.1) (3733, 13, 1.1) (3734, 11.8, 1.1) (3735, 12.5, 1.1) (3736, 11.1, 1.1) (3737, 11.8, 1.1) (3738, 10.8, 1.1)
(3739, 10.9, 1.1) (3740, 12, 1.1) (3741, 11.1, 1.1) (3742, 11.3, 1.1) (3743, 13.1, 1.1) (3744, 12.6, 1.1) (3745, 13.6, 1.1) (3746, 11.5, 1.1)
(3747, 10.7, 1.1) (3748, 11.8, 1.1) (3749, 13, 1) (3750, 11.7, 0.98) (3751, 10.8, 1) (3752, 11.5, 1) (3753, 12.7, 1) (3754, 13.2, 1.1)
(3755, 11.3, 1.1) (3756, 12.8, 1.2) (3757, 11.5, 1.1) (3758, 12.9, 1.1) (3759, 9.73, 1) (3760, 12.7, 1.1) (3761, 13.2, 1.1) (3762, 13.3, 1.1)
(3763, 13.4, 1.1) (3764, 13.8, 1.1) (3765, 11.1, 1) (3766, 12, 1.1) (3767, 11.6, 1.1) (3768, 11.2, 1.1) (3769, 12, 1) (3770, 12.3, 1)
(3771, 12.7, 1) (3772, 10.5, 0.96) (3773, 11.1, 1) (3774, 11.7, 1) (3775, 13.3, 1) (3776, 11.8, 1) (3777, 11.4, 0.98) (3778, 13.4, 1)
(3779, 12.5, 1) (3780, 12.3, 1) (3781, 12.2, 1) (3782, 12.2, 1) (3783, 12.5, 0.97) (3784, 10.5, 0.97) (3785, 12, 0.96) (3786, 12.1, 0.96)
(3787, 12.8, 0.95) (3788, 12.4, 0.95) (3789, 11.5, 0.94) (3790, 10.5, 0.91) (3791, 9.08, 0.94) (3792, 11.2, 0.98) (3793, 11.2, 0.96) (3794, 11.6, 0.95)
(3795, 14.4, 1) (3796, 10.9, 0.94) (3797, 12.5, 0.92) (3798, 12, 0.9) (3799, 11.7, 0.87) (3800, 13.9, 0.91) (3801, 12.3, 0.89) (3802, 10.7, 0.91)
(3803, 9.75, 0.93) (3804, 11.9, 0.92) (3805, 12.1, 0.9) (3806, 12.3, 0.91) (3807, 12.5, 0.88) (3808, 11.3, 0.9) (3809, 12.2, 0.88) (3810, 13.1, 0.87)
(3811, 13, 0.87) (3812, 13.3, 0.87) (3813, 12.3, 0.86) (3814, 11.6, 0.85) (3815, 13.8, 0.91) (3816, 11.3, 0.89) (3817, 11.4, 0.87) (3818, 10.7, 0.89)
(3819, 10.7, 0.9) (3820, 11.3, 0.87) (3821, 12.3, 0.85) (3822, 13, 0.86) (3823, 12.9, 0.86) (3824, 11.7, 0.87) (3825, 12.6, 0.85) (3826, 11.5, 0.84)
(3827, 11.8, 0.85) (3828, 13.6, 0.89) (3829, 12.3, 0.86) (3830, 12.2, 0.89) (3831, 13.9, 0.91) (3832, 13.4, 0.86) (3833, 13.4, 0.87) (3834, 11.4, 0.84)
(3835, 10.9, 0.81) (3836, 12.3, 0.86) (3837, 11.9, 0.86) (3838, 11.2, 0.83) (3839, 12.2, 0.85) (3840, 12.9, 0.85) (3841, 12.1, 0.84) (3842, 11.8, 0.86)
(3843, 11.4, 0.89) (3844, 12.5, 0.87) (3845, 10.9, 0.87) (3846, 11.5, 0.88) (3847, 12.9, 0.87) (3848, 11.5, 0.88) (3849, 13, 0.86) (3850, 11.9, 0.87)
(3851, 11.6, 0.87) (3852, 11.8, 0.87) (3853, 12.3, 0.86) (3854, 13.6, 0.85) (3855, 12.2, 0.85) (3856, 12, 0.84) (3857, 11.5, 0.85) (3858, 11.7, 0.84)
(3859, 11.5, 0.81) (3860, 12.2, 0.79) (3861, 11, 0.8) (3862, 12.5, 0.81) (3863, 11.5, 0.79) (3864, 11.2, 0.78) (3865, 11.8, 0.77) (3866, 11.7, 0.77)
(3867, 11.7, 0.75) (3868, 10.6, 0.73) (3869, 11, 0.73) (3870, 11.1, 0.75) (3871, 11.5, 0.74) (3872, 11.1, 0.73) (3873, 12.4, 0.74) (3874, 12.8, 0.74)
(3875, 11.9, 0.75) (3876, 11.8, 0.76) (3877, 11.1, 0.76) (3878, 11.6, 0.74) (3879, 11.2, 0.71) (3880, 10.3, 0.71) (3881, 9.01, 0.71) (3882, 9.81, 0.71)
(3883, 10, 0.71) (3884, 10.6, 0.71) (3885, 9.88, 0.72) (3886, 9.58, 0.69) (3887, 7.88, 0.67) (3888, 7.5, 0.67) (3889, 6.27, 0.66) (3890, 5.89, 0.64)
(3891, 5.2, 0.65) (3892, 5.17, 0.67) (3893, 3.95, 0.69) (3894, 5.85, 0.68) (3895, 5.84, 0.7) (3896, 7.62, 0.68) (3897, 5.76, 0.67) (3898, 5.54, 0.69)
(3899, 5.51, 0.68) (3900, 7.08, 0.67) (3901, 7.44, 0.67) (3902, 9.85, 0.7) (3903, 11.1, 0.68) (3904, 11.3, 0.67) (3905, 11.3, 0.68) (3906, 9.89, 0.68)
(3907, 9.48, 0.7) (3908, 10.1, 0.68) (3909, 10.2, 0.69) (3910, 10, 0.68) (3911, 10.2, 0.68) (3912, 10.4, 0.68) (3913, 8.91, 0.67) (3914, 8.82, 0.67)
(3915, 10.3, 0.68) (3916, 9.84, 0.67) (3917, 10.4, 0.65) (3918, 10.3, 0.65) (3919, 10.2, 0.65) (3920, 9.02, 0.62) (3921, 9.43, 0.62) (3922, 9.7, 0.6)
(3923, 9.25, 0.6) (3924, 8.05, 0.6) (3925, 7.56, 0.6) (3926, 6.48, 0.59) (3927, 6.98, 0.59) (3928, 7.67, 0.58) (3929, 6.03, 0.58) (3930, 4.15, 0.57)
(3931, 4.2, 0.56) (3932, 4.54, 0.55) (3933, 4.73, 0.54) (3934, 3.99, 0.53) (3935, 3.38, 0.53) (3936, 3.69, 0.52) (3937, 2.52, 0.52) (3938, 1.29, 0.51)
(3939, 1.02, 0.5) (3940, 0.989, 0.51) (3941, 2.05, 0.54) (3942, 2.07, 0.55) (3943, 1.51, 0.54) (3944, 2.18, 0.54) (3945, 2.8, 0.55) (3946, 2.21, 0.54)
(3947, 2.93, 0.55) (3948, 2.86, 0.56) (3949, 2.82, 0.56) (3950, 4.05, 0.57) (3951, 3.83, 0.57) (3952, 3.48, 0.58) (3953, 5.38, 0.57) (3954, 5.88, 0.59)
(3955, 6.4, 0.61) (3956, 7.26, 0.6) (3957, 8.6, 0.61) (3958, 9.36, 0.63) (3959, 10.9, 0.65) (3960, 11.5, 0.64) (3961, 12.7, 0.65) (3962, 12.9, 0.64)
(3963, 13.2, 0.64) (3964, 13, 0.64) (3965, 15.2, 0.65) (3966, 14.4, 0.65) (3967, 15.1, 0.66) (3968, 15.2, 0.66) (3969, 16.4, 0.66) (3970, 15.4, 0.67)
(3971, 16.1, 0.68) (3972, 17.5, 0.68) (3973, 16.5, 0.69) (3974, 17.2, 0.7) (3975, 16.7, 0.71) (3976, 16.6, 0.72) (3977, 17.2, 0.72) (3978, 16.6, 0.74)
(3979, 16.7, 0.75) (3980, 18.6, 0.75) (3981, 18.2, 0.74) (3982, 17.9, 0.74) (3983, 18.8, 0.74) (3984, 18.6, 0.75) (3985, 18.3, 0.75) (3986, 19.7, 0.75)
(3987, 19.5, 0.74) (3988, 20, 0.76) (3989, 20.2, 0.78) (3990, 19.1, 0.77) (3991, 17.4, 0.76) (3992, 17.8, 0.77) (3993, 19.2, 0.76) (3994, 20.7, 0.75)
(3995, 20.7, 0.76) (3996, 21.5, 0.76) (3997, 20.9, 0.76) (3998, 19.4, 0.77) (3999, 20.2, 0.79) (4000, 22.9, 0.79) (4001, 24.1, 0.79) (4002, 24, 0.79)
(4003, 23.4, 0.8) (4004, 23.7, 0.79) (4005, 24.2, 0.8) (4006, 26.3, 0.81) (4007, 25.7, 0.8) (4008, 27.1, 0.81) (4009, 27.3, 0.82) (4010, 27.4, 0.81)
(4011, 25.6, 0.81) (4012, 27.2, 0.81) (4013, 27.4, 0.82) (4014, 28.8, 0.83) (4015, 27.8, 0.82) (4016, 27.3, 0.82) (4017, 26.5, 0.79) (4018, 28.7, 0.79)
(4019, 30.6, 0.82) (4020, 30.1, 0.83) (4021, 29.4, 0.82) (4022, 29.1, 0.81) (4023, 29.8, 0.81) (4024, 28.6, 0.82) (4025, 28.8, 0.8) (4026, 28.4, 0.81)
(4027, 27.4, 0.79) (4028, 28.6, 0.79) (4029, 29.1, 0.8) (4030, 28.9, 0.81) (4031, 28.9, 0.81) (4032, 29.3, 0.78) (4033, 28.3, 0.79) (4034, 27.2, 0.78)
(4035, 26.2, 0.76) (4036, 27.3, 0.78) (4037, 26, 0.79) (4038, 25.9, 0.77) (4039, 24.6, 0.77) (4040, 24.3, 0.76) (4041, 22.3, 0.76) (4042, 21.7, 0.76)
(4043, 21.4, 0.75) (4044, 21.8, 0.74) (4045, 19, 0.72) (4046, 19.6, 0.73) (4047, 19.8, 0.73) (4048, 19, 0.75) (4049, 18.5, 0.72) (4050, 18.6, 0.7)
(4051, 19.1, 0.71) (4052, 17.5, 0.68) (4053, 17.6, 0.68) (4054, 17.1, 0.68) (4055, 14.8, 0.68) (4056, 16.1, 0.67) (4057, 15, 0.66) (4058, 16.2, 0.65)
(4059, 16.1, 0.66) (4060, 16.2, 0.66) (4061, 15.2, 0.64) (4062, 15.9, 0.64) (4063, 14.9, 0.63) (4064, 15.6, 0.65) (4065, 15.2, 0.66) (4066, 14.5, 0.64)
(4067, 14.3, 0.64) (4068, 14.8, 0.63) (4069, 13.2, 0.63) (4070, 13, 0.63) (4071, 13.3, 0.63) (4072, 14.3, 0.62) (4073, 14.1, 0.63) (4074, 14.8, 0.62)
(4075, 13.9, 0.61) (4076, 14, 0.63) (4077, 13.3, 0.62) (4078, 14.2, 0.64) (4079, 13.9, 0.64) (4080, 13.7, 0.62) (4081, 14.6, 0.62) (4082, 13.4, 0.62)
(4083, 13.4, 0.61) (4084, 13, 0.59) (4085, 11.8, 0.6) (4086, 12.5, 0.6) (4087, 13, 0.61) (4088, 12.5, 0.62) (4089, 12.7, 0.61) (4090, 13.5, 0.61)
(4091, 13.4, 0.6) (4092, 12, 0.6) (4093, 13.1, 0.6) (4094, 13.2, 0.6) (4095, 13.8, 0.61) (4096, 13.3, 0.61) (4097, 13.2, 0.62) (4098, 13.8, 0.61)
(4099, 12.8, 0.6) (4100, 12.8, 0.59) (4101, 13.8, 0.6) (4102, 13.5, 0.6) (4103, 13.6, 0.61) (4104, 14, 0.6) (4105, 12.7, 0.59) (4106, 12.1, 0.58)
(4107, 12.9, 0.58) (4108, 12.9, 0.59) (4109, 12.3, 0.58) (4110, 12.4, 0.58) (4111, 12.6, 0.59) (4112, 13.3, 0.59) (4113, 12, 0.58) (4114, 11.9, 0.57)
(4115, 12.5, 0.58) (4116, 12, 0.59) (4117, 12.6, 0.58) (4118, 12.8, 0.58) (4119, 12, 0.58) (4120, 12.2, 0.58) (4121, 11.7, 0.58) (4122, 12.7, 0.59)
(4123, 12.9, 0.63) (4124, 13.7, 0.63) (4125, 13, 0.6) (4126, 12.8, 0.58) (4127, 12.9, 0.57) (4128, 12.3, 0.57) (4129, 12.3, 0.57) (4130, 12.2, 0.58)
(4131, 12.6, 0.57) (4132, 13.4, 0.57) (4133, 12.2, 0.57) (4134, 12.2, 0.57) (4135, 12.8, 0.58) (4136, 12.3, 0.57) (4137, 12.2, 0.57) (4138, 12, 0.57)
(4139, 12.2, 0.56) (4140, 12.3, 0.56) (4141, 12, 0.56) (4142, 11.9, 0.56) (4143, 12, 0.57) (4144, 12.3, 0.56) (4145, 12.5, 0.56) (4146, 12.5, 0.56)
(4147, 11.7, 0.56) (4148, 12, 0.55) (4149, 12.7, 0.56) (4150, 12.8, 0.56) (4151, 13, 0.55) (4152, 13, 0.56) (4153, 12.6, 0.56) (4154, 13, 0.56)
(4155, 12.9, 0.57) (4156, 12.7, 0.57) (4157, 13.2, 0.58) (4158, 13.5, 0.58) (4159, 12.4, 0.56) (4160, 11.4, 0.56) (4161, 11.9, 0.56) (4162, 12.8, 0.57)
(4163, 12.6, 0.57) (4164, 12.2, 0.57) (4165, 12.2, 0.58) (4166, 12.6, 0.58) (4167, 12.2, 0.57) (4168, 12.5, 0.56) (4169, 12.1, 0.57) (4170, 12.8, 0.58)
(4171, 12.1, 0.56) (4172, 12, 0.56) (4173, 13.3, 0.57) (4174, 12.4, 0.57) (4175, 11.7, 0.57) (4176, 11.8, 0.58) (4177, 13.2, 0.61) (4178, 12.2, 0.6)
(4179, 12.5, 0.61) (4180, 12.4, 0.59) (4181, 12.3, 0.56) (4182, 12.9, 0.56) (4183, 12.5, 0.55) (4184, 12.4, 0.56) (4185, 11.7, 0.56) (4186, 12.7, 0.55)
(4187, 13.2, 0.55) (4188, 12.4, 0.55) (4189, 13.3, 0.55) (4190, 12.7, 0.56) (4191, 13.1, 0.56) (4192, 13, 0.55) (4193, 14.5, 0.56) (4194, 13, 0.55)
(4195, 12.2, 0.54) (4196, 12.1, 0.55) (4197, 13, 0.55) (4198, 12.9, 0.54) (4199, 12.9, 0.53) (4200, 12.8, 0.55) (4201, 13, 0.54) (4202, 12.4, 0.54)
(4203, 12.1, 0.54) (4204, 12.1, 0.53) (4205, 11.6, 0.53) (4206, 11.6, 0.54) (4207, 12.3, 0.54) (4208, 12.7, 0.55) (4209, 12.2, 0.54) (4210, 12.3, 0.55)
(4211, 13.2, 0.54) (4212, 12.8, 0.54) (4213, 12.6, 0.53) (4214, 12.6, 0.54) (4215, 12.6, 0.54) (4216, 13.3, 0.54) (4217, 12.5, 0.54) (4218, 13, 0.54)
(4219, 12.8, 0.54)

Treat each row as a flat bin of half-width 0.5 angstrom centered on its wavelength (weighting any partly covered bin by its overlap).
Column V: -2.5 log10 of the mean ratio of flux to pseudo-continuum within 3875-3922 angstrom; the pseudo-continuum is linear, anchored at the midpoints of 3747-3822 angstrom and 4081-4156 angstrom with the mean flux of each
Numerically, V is 0.343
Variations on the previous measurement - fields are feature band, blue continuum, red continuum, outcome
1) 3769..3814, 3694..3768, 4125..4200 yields 0.020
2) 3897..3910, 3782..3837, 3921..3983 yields 0.119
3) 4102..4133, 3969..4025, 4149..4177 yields 0.199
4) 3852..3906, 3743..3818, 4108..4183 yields 0.226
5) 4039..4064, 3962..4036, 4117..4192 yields 0.047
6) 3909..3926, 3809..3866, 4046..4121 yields 0.325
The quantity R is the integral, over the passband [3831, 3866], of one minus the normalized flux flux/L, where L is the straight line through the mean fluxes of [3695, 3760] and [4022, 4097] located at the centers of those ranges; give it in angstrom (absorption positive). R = 5.78 angstrom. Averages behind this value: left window 12.1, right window 18.4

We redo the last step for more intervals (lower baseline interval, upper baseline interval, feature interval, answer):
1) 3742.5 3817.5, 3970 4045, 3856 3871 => 4.3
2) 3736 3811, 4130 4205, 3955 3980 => -4.0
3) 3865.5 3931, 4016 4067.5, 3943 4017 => 3.5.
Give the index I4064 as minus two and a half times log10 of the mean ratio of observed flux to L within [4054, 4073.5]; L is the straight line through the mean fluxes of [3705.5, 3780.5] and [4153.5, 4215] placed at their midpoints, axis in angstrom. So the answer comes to -0.20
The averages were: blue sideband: 12.1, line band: 14.9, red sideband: 12.6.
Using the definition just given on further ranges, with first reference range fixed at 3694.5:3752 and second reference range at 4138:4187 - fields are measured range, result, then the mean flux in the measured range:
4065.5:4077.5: -0.13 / 14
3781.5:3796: 0.04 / 11.7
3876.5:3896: 0.43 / 8.23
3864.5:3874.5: 0.06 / 11.6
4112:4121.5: 0.01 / 12.2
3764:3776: 0.02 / 11.9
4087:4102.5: -0.07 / 13.2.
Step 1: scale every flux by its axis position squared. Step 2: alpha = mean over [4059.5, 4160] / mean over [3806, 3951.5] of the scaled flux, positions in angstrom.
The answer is 1.6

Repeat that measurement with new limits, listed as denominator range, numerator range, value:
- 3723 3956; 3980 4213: 1.82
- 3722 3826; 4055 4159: 1.30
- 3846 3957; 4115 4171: 1.71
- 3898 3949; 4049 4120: 2.27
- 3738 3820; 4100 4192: 1.26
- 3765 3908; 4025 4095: 1.81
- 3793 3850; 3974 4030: 2.12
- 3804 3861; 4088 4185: 1.21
